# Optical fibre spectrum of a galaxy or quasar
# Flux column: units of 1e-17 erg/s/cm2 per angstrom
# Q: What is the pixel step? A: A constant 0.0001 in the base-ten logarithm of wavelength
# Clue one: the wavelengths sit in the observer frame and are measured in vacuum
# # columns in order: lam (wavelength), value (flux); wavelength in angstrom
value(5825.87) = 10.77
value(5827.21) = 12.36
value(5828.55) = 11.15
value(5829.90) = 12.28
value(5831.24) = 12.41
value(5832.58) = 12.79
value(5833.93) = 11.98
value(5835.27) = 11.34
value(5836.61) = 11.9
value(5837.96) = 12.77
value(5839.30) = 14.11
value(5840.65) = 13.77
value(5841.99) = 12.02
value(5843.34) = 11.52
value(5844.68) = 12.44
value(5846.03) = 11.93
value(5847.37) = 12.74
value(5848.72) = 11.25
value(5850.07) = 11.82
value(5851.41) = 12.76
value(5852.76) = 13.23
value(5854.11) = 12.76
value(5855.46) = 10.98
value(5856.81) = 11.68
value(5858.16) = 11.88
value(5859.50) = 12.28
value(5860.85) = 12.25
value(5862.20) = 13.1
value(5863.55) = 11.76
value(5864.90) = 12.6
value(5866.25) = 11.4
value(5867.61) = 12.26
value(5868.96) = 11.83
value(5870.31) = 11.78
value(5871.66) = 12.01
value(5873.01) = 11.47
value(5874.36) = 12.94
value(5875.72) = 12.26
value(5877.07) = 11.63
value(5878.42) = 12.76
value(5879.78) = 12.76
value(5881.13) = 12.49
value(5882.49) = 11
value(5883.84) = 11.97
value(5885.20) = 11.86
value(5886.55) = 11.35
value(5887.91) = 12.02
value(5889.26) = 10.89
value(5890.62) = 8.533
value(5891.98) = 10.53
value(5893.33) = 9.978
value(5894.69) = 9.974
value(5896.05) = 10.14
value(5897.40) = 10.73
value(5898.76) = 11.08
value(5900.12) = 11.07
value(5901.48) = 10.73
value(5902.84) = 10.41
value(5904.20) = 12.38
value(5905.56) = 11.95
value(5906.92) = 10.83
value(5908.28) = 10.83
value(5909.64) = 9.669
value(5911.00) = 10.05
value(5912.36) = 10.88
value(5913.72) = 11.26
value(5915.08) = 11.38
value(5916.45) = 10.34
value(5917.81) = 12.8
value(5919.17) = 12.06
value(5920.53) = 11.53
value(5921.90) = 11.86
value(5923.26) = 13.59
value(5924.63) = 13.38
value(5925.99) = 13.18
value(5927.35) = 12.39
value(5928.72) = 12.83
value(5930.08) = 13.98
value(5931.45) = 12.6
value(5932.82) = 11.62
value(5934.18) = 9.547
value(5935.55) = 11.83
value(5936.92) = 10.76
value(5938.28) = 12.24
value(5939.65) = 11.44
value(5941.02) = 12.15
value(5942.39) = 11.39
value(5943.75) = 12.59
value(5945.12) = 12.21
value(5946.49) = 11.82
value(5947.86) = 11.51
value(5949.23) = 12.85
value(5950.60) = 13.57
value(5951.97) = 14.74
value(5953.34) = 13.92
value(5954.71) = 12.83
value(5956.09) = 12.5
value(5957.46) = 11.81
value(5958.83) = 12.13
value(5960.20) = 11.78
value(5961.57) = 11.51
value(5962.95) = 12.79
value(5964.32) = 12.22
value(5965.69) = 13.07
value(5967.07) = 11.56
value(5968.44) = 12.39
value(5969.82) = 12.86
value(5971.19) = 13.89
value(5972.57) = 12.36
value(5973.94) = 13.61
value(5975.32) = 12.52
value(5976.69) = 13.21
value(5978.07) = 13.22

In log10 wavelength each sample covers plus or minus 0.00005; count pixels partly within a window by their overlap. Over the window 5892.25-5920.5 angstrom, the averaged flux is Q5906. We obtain 10.9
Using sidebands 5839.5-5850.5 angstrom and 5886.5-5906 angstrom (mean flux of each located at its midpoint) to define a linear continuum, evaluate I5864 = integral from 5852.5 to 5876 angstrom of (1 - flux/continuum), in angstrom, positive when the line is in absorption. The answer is -0.8 angstrom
